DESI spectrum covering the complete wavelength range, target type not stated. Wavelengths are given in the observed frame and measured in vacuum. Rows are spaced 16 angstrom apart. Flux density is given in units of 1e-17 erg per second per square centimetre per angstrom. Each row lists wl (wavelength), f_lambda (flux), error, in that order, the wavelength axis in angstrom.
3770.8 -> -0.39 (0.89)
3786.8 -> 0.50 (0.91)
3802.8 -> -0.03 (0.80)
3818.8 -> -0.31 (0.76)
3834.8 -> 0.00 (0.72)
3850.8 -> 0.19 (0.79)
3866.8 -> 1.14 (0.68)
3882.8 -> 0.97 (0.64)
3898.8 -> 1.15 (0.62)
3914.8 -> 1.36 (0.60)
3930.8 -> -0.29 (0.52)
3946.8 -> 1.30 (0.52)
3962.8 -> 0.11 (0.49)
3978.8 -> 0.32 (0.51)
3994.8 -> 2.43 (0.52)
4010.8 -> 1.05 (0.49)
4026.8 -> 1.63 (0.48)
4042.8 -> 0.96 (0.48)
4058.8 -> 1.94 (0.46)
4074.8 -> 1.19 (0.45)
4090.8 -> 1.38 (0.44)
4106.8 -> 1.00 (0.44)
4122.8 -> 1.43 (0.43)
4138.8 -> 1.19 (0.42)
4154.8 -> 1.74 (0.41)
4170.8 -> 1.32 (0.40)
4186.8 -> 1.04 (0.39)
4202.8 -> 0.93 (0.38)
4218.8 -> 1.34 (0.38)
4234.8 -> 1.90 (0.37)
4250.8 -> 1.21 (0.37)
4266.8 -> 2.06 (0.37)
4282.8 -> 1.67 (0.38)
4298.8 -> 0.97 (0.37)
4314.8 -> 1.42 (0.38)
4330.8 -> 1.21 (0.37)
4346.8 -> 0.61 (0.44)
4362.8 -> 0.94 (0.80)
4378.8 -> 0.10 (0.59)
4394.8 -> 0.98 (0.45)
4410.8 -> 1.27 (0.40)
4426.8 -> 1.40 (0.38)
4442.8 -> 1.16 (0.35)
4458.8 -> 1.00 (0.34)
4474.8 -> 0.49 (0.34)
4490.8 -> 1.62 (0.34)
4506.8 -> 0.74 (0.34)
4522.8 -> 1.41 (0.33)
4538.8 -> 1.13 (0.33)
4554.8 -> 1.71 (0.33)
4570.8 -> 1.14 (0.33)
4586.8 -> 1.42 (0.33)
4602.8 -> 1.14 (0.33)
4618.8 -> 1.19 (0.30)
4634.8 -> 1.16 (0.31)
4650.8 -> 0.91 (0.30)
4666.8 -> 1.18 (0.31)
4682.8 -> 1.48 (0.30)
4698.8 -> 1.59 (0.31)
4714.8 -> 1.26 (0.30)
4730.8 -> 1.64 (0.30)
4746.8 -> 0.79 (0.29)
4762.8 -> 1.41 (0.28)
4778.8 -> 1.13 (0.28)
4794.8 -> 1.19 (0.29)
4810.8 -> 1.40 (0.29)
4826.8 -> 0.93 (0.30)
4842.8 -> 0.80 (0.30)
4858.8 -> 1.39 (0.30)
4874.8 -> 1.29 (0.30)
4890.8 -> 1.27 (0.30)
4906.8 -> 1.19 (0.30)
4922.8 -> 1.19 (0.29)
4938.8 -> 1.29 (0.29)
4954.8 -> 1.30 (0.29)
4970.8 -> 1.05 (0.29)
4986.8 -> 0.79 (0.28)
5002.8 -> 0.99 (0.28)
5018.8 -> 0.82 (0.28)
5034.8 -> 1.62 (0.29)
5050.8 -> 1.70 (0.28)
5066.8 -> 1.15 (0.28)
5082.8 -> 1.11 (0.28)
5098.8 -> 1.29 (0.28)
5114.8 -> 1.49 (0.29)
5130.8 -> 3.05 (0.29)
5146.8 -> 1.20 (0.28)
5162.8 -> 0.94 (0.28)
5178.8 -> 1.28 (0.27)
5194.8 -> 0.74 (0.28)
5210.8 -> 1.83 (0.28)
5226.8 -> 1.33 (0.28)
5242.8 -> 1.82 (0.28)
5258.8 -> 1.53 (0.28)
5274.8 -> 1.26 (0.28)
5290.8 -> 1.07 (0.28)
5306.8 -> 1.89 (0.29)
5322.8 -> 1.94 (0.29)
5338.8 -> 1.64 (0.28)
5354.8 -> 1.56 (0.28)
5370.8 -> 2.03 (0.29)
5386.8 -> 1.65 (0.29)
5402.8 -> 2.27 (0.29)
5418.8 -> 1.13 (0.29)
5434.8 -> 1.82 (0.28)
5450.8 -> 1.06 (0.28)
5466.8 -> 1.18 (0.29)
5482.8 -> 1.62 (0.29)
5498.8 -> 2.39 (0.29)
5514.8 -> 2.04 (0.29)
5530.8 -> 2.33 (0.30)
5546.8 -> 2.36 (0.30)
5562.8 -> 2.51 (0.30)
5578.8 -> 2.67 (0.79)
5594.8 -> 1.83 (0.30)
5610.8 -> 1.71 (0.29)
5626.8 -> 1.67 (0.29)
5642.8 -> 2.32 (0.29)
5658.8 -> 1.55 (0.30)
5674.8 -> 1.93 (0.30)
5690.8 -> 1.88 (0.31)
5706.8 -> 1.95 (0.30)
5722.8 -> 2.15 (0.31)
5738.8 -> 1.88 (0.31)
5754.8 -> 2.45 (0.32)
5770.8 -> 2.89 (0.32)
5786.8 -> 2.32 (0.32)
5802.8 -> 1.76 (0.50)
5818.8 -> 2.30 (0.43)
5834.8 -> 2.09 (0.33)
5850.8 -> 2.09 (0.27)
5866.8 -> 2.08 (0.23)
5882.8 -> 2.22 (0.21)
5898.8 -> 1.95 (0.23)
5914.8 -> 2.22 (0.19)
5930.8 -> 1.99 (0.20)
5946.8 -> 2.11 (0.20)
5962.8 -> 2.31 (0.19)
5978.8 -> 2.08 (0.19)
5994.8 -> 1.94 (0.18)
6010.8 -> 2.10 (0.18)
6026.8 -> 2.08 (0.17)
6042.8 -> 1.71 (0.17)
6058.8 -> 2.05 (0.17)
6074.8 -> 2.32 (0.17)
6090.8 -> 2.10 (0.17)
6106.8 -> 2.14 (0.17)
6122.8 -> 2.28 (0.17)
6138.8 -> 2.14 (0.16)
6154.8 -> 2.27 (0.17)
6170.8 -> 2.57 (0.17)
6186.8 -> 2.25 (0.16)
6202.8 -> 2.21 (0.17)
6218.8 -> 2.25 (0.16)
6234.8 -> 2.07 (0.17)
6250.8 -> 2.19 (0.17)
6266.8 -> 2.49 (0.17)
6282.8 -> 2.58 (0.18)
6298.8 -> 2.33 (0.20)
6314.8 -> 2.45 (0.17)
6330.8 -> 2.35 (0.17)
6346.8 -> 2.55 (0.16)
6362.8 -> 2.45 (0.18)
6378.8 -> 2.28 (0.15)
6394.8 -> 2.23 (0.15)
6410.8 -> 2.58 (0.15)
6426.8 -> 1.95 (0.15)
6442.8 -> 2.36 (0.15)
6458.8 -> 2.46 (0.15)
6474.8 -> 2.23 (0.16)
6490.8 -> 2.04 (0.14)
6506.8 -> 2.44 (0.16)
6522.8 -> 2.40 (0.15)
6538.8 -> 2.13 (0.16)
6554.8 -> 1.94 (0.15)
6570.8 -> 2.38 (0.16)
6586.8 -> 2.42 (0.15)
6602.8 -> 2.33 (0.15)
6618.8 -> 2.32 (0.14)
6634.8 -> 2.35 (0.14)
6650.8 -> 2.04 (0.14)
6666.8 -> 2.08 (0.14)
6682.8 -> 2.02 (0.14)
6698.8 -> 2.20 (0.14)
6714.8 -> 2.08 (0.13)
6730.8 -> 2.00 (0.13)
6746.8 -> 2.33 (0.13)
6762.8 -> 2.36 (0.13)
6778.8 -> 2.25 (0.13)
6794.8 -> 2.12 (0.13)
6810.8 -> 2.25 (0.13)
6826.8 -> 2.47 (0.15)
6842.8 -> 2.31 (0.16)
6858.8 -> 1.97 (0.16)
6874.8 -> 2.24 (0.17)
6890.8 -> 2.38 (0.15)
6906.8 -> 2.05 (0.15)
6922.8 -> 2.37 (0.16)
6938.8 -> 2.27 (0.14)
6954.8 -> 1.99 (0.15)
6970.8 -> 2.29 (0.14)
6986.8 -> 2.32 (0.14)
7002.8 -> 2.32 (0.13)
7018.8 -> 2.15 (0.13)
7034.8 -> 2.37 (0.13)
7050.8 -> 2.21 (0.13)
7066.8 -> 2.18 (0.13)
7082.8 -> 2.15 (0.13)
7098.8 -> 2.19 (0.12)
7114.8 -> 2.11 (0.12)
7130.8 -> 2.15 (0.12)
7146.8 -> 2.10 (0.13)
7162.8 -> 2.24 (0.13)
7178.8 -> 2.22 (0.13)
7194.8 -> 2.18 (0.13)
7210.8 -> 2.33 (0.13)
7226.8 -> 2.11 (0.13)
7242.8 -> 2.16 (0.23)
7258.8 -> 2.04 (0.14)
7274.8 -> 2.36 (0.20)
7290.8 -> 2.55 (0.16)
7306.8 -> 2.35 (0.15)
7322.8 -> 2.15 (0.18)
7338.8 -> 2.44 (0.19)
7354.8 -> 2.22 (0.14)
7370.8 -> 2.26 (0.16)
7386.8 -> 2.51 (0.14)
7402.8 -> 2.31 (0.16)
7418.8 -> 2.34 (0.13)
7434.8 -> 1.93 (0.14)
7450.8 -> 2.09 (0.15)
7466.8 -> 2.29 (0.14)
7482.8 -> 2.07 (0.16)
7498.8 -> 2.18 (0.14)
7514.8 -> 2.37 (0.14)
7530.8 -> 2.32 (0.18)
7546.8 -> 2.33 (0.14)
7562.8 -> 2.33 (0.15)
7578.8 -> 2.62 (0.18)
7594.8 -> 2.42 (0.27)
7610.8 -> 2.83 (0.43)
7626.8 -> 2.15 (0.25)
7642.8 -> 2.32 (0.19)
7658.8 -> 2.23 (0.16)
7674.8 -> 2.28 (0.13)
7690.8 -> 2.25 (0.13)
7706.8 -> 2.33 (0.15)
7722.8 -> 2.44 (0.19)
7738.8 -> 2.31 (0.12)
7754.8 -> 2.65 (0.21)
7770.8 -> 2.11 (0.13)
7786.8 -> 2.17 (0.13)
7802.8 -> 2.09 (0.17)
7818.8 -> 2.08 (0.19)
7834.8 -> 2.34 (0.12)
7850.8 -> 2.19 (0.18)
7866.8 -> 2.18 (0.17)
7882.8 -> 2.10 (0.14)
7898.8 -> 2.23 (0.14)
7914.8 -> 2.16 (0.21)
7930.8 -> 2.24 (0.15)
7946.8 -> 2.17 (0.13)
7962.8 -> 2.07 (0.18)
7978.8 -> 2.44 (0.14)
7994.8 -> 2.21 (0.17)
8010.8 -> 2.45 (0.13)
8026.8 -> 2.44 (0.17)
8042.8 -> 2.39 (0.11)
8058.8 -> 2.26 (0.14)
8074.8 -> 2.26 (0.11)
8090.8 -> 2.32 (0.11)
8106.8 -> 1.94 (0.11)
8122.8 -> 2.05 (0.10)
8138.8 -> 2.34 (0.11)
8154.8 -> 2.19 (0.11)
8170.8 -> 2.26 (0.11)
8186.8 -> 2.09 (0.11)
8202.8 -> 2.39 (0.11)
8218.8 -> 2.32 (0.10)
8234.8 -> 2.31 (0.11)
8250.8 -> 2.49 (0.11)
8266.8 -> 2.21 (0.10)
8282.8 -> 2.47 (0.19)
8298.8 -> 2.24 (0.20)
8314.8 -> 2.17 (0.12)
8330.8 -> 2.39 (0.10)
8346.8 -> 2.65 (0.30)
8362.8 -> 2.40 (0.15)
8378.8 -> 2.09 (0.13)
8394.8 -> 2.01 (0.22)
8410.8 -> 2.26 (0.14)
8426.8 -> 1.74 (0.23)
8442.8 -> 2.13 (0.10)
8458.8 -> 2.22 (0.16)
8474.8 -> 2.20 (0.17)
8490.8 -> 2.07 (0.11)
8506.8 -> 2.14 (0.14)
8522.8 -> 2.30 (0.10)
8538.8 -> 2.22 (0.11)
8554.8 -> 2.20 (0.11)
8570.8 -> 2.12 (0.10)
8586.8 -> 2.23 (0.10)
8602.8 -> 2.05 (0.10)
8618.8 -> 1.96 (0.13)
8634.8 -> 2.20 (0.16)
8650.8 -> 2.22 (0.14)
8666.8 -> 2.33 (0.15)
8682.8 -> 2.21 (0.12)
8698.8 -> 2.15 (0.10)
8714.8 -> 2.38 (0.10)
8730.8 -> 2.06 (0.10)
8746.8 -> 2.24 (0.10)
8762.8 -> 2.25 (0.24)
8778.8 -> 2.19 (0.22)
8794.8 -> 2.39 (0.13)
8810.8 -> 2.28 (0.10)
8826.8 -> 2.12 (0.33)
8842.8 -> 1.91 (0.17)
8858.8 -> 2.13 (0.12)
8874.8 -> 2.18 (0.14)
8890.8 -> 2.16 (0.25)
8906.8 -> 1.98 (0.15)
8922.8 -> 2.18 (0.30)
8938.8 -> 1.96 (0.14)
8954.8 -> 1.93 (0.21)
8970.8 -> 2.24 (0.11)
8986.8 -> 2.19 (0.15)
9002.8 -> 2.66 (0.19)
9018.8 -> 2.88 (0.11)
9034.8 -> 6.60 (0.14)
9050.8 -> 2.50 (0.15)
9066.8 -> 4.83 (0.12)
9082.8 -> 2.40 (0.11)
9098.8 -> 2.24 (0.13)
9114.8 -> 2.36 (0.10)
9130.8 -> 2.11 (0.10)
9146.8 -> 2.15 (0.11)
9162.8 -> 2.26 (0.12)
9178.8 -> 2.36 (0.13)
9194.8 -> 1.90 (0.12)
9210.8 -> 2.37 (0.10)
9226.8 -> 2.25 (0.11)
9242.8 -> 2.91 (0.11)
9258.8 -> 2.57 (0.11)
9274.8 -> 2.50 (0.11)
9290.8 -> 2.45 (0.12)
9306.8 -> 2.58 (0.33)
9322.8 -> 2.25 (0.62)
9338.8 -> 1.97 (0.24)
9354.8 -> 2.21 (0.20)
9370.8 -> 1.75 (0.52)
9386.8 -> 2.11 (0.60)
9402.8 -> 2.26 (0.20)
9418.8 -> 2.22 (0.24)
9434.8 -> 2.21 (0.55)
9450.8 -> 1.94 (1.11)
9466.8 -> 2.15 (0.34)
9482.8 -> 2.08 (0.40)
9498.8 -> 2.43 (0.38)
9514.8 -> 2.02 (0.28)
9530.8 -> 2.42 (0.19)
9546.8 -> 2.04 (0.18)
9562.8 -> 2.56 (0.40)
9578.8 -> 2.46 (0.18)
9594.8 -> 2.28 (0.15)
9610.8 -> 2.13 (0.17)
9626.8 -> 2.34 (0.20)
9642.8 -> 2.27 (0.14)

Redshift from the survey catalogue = 0.376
